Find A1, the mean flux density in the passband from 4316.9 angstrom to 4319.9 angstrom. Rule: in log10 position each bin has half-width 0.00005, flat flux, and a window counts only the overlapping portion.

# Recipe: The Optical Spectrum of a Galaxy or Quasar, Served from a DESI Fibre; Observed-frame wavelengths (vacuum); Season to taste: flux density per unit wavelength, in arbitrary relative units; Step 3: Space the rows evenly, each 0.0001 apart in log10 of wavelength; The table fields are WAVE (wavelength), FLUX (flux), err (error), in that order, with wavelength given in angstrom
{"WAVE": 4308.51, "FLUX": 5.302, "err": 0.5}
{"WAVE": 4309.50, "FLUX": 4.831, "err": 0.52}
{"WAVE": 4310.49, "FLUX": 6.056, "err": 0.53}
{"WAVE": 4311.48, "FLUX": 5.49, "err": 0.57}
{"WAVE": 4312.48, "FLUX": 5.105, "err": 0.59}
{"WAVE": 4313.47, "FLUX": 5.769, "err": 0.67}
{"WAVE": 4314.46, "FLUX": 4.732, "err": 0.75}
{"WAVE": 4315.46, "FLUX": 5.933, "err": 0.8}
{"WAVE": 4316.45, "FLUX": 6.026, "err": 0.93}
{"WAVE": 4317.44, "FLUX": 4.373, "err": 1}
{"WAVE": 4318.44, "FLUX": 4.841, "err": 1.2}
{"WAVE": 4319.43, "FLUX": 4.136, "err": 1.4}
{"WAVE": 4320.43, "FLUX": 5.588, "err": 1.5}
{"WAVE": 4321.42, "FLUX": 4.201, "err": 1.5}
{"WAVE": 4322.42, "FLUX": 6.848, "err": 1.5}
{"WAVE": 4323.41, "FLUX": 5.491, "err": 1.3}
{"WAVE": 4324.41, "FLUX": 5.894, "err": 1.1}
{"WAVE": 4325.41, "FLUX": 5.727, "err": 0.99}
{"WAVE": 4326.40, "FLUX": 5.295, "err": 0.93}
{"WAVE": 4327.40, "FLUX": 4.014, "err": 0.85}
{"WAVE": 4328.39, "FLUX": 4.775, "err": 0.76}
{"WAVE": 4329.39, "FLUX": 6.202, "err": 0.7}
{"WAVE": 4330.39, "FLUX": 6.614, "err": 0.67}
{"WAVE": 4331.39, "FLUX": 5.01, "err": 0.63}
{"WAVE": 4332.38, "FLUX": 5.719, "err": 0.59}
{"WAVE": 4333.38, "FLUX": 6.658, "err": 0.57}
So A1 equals 4.48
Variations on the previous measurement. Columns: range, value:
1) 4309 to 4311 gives 5.46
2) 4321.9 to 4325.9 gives 5.97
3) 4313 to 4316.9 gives 5.61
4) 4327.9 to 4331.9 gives 5.65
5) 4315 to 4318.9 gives 5.29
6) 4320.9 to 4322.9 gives 5.51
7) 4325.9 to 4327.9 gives 4.68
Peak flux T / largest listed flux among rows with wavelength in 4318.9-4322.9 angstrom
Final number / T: 6.848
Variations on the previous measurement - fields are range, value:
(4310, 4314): 6.056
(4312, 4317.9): 6.026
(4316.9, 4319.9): 4.841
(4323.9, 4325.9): 5.894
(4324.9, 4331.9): 6.614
